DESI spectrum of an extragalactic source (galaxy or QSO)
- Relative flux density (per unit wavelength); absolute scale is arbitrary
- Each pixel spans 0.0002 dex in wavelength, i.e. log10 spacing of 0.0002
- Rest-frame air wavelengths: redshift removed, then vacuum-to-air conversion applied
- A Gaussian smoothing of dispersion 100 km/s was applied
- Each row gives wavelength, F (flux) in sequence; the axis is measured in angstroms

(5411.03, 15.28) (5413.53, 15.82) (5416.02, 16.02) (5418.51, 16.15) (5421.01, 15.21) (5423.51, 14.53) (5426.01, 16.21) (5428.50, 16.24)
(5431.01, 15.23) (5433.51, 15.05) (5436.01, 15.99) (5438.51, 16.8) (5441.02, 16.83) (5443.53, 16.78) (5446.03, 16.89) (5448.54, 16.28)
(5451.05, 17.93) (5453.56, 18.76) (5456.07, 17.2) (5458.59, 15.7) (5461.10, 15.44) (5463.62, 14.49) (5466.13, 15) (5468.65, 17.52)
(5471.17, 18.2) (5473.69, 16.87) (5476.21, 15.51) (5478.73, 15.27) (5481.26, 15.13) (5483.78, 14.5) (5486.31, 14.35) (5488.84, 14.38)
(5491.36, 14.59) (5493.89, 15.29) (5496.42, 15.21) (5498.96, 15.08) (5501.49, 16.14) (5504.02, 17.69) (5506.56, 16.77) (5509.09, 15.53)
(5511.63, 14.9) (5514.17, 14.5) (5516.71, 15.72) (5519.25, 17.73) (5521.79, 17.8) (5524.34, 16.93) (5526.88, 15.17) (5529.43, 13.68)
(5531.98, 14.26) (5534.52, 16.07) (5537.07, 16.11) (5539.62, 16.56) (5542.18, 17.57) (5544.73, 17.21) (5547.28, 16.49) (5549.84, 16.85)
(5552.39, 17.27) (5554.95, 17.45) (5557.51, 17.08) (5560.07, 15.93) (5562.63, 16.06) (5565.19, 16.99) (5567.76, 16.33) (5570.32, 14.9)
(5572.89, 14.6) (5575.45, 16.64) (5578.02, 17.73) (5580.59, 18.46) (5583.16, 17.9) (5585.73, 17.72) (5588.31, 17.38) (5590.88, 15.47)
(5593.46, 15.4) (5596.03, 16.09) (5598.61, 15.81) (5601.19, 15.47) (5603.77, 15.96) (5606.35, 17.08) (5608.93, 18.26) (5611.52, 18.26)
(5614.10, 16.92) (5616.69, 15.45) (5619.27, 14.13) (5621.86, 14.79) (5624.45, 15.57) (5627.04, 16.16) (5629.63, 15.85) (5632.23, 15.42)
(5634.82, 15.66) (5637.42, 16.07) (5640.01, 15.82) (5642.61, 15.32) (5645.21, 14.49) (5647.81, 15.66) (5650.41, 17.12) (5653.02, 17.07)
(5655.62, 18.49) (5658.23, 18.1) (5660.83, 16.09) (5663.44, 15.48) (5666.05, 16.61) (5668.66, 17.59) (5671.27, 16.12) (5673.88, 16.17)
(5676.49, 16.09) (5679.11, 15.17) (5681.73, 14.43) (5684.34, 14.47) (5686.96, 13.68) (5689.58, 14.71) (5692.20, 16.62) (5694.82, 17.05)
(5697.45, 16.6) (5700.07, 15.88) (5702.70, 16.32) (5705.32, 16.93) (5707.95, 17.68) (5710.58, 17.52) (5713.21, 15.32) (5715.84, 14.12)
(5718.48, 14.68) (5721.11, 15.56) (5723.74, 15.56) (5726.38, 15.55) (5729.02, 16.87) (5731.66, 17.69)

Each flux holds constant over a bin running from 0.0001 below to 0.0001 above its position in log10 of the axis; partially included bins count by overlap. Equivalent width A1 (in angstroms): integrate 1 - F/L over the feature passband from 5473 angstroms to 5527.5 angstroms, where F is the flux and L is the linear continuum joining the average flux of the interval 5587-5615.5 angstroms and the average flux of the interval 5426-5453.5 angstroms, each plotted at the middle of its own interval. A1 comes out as 2.77 angstroms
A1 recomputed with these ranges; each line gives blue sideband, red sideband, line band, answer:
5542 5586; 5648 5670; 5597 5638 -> 2.1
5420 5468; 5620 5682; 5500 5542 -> 0.3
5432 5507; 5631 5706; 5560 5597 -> -1.1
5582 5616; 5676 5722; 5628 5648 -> 1.0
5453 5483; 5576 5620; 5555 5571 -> 0.2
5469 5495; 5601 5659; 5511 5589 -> -3.1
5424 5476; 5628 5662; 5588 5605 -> 0.5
